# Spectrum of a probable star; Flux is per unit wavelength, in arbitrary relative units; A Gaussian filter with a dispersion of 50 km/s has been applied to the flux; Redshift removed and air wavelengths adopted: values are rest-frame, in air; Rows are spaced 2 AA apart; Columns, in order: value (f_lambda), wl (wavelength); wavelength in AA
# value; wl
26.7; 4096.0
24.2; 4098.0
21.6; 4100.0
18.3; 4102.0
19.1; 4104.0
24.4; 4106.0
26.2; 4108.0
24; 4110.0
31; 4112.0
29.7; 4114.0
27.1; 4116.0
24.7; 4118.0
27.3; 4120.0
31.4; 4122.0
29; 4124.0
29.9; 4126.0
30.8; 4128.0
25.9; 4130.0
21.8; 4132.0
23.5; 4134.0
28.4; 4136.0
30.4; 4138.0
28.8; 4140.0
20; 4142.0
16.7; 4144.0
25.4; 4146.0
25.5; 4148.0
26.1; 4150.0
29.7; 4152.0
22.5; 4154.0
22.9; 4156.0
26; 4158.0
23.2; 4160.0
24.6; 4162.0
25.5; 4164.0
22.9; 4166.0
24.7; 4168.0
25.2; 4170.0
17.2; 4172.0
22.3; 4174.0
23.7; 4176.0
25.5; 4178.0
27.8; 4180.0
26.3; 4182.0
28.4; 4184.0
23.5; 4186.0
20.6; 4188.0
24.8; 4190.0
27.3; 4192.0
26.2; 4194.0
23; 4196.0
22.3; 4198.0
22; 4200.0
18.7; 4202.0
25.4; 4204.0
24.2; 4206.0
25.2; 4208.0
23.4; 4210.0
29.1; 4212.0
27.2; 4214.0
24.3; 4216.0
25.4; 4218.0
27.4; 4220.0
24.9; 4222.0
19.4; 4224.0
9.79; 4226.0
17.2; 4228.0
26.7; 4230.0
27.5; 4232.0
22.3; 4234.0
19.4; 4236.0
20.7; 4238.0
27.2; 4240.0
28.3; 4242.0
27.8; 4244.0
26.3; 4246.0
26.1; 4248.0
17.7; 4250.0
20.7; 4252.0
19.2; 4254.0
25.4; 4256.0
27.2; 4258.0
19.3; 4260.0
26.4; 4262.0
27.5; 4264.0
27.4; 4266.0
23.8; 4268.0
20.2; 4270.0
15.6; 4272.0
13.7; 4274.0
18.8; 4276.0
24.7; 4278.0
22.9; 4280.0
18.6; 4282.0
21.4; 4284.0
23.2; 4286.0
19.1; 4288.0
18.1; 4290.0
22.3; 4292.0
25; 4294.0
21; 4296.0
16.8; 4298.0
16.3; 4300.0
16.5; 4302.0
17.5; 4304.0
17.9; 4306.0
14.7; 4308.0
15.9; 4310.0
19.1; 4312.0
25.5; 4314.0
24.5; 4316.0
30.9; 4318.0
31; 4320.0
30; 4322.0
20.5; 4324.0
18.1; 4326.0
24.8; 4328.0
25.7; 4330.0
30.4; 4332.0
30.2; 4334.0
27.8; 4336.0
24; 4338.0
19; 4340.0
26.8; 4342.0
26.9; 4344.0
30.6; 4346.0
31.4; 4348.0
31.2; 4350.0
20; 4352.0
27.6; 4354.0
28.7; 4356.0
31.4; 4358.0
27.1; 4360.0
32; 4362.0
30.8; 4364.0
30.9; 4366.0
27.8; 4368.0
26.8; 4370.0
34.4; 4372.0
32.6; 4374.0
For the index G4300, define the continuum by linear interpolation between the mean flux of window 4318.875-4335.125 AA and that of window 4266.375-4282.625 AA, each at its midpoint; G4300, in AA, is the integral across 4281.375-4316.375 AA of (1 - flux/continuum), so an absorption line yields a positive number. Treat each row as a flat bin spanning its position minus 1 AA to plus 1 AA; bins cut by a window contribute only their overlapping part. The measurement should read 5.1 AA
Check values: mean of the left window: 20.1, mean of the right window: 26.4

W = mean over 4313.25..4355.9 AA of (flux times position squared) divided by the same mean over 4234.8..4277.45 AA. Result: 1.21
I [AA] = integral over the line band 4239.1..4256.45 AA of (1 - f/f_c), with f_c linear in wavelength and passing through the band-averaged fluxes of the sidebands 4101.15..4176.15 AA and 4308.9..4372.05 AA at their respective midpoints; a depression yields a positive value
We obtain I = 1.2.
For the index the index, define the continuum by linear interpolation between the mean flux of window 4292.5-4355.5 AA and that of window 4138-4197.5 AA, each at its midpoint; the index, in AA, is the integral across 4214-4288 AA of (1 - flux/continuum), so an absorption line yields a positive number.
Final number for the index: 4.5 AA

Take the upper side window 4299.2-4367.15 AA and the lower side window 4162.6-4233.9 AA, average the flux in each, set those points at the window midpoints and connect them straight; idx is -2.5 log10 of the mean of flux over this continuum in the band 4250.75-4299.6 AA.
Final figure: 0.15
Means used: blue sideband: 23.8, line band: 21.5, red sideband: 25.2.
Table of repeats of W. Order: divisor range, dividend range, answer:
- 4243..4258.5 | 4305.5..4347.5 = 1.08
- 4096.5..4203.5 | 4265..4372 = 1.04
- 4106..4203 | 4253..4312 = 0.87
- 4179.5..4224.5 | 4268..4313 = 0.81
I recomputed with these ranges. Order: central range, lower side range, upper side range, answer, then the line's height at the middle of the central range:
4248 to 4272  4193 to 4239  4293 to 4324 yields -0.7 AA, 22.3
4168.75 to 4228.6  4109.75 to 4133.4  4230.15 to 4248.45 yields 5.5 AA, 26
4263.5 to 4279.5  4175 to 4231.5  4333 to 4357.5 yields 2.6 AA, 25.5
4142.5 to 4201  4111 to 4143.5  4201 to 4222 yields 4.3 AA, 26.1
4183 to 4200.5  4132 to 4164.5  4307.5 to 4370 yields 0.6 AA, 25.2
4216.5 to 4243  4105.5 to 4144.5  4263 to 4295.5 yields 0.3 AA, 23.1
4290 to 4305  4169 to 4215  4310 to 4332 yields 3.3 AA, 24.7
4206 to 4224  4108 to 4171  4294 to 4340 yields -0.6 AA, 24.6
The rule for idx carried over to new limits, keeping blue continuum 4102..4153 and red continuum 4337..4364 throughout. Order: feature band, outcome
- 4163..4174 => 0.15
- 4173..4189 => 0.07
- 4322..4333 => 0.12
